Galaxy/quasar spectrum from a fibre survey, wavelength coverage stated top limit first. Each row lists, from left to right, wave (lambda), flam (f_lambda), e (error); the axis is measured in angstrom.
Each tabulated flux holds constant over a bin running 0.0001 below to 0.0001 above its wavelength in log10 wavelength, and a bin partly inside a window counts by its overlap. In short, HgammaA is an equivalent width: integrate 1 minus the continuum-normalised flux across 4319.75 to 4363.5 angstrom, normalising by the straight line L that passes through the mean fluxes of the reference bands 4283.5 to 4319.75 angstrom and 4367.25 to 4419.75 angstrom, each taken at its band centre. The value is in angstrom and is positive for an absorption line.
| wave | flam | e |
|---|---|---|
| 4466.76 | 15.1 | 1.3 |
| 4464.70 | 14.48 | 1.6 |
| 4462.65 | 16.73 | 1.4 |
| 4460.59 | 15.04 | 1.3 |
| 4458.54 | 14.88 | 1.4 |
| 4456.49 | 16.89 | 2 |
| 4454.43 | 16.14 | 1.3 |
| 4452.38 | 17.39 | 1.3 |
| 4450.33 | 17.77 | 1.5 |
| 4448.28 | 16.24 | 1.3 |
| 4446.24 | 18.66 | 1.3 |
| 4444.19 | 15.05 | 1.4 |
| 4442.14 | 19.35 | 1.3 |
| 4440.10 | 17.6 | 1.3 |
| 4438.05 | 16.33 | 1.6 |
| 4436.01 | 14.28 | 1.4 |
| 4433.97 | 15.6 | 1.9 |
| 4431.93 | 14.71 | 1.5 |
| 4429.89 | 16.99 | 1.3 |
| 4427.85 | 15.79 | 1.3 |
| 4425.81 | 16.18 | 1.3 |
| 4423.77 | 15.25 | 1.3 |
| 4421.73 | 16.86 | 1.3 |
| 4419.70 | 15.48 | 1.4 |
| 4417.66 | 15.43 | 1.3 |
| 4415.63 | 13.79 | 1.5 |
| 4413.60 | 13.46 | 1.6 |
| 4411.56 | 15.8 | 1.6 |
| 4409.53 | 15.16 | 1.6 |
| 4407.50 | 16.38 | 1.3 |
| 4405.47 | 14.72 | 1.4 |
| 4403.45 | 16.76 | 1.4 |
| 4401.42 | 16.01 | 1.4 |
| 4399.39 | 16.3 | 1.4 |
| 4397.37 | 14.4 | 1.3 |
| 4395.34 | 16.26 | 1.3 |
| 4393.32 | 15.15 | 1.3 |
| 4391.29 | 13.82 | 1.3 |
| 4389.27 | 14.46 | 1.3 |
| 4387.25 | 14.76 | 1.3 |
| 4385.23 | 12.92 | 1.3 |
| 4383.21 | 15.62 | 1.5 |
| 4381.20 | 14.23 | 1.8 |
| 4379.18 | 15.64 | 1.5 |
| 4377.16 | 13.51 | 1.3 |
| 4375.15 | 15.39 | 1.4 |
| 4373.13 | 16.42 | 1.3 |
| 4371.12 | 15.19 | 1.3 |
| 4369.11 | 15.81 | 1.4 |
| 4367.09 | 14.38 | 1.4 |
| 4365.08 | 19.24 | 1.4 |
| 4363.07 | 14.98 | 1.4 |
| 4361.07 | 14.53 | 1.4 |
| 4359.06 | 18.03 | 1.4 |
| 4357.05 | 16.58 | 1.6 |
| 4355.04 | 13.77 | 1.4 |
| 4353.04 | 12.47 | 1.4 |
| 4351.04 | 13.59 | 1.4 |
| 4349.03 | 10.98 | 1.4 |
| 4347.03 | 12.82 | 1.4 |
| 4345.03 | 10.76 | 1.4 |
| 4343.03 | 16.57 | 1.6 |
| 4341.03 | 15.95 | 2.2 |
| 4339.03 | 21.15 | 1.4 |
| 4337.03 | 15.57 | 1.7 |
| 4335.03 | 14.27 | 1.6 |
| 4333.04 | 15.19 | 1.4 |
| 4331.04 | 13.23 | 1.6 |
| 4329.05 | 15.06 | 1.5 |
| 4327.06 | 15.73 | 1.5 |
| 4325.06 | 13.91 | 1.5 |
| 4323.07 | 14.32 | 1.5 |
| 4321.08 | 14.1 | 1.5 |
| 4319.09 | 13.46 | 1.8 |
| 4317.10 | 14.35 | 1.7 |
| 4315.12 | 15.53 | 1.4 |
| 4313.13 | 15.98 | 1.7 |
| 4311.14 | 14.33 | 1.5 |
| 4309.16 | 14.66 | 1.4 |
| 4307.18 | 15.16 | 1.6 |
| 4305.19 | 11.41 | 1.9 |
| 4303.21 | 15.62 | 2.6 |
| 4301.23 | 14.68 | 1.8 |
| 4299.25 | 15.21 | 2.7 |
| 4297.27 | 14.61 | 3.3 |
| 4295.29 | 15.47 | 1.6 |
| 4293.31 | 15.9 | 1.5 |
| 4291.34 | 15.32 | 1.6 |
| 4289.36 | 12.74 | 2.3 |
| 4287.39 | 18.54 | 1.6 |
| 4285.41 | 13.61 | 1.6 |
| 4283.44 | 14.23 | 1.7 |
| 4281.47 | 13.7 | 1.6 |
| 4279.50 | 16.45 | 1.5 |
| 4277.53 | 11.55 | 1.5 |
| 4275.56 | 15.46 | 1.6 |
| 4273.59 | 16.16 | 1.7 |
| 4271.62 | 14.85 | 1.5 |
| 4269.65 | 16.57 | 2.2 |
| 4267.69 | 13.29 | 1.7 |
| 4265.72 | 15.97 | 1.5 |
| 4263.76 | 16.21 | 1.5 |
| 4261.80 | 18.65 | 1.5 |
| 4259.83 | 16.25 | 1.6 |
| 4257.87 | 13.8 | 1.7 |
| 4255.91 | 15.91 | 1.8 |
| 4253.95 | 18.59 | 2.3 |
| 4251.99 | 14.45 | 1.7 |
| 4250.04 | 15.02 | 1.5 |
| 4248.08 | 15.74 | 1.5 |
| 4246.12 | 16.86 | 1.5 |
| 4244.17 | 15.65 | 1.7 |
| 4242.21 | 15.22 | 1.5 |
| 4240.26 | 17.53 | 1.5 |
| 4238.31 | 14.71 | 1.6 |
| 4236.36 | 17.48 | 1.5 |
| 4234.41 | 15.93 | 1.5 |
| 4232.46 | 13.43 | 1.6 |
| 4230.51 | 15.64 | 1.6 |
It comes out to 0.69 angstrom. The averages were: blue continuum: 14.8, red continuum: 15.1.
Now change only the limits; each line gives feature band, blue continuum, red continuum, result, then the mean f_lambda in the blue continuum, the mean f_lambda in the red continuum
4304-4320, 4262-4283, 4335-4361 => 0.63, 15.1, 14.8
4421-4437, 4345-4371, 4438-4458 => 0.87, 14.6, 17.1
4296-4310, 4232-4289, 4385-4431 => 0.91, 15.6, 15.3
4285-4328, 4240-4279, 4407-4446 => 2.55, 15.7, 15.8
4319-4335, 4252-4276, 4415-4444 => 1.53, 15.9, 16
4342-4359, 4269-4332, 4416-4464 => 1.76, 14.7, 16.2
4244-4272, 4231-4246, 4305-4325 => -0.81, 15.8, 14.4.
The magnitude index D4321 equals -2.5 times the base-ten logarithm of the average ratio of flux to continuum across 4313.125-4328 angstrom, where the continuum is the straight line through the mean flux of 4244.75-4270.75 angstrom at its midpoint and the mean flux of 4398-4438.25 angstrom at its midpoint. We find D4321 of 0.09 mag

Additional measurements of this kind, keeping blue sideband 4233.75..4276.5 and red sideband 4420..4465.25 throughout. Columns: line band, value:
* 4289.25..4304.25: 0.07 mag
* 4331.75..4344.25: -0.01 mag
